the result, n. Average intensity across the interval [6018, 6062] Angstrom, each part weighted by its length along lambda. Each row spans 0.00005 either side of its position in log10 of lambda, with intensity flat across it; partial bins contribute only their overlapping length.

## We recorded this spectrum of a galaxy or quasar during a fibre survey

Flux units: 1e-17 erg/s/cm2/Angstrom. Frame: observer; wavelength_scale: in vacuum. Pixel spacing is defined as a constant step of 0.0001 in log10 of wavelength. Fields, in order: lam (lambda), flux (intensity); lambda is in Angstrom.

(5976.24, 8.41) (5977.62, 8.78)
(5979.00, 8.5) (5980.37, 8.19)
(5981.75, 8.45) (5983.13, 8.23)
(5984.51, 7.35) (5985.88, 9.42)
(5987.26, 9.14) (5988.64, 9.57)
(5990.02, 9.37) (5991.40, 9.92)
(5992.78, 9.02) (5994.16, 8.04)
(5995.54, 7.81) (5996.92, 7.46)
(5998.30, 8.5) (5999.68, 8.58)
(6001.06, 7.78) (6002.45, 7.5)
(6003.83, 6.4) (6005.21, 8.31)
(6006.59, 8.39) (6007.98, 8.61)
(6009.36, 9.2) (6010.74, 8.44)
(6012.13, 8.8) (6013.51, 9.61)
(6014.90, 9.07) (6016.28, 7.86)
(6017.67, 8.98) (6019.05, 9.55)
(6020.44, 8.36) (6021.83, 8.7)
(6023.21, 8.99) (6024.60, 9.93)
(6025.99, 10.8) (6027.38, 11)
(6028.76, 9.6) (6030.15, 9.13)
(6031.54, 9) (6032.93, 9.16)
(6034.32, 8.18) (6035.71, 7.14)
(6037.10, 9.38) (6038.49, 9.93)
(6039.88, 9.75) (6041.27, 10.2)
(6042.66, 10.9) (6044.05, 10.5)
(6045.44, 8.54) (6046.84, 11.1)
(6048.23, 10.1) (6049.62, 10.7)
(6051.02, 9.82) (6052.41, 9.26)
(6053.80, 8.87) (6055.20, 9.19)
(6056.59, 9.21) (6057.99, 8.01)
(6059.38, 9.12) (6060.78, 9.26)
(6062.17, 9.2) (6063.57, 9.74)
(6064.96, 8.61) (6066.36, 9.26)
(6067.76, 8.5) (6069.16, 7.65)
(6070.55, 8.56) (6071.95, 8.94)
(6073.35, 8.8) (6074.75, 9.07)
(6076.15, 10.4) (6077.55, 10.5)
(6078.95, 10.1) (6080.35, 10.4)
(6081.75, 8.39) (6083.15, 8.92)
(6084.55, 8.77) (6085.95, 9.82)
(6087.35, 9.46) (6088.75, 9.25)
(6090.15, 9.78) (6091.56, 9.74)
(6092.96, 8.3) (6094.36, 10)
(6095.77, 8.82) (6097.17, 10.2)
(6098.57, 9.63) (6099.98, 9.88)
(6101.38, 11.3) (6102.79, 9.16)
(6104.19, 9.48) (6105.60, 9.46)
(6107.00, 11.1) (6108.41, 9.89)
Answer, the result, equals 9.46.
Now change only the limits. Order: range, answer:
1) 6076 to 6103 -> 9.63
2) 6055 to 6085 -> 9.12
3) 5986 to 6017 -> 8.53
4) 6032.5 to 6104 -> 9.4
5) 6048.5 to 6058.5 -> 9.35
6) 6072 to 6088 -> 9.49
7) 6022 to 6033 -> 9.69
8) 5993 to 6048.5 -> 8.98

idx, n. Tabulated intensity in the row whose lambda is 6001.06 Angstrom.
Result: 7.78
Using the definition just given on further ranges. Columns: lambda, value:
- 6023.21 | 8.99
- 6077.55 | 10.5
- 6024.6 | 9.93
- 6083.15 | 8.92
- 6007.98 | 8.61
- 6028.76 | 9.6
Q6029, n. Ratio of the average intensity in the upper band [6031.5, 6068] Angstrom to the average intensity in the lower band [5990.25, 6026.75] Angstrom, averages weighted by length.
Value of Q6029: 1.08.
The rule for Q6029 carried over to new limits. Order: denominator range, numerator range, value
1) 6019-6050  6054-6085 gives 0.95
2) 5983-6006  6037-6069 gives 1.13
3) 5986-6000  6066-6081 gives 1.06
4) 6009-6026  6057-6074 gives 0.98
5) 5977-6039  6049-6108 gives 1.07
